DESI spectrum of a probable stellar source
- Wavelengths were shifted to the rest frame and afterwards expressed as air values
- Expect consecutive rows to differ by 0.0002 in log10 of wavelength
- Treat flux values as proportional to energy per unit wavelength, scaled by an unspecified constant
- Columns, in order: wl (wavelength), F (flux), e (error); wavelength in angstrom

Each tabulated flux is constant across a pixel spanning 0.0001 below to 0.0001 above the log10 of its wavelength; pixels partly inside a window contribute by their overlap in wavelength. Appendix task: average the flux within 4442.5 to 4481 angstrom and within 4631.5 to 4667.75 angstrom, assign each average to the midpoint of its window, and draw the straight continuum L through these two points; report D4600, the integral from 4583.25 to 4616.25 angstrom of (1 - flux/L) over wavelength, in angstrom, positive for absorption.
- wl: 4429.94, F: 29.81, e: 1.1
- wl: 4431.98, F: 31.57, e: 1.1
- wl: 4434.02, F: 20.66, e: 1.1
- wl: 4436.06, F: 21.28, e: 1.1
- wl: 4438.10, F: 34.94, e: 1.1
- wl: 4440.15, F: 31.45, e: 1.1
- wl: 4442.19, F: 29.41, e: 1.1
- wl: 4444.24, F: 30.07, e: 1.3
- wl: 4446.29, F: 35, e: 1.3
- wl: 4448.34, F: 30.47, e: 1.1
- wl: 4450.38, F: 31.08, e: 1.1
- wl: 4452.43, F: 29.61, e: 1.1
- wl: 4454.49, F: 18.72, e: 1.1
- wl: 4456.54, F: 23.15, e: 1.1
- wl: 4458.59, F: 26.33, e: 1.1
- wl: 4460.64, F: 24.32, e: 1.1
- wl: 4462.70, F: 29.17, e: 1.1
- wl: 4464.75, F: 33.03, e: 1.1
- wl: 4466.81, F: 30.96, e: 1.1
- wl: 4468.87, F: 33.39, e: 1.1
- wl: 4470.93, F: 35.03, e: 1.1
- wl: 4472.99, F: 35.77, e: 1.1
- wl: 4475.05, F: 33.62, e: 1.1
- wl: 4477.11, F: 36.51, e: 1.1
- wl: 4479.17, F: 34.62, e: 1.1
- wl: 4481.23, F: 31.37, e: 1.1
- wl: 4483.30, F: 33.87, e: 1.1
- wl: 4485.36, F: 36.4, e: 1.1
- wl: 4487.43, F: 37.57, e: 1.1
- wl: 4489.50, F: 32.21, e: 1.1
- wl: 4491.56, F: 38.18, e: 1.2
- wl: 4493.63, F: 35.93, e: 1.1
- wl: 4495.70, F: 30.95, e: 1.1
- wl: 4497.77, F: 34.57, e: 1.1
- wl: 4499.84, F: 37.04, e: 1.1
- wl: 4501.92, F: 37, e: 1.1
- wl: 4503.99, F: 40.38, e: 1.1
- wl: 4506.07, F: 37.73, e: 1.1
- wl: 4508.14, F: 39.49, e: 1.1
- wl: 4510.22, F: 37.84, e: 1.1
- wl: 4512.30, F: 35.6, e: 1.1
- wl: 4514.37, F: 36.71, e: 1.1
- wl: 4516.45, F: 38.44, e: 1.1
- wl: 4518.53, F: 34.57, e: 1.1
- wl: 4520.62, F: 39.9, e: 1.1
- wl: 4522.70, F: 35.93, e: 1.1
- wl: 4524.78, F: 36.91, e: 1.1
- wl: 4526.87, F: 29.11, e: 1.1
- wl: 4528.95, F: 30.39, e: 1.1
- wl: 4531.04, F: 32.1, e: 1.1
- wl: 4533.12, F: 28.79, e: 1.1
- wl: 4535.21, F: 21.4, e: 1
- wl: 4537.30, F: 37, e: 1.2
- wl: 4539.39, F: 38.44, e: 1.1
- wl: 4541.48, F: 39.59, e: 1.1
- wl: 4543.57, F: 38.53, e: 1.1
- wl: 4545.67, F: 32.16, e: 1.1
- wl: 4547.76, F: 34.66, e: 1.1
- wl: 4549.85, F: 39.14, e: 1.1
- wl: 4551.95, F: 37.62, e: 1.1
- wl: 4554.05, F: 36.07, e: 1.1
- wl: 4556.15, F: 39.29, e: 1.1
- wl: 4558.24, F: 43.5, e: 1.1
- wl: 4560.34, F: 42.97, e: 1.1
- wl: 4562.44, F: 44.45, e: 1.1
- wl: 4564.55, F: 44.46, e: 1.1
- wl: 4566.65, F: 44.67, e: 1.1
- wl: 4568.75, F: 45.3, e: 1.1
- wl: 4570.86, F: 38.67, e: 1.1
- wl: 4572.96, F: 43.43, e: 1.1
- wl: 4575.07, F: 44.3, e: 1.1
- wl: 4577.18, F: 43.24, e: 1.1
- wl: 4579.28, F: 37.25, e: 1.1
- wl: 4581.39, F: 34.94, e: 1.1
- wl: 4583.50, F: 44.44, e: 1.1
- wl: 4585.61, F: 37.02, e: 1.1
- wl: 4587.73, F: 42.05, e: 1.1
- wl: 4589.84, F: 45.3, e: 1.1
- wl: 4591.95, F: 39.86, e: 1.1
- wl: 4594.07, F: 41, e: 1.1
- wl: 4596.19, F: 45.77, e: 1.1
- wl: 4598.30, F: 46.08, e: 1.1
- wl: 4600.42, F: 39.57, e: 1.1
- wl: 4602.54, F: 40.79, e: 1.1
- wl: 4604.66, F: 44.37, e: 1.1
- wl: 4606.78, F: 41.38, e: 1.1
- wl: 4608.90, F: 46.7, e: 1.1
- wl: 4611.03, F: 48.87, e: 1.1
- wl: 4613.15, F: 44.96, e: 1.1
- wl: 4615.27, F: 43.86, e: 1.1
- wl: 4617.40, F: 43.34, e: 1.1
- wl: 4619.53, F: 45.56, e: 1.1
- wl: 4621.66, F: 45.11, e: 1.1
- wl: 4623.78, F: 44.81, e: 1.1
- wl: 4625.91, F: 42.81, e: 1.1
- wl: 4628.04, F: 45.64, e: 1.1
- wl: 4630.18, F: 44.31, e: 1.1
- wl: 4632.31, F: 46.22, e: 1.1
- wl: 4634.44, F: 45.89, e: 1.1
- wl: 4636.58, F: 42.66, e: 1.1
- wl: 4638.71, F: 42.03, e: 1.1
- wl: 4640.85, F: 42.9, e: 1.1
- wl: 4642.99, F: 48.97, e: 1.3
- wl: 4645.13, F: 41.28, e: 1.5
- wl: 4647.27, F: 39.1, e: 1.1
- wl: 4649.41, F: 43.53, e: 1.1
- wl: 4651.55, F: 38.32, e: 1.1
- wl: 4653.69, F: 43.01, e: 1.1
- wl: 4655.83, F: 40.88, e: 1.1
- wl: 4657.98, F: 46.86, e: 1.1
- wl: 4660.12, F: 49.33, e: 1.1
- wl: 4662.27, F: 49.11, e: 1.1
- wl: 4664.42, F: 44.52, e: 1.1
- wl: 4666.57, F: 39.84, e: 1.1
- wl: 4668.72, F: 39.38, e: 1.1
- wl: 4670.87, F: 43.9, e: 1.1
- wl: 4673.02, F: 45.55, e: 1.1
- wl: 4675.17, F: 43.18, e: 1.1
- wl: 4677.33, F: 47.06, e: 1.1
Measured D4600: -2.4 angstrom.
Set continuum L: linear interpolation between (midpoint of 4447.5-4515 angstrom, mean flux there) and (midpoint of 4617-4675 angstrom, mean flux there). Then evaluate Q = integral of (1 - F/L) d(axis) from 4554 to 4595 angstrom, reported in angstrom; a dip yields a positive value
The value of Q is -2.6 angstrom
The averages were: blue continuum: 33.3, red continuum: 43.9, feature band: 41.7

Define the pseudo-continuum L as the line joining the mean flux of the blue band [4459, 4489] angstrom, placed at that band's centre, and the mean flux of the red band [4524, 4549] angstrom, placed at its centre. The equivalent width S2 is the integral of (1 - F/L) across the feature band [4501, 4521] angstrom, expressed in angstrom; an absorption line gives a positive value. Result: -2.7 angstrom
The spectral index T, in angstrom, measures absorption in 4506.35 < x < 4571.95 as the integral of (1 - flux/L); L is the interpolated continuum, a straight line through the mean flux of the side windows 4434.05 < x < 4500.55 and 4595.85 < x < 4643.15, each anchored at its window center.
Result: 0.7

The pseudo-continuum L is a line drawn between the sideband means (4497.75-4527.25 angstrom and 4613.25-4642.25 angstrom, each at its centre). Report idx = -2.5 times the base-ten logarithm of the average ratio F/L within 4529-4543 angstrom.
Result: 0.17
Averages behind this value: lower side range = 37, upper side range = 44.3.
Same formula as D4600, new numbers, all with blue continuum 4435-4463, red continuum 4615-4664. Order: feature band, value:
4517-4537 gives 1.3 angstrom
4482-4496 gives -1.6 angstrom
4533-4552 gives 0.6 angstrom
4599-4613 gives -0.8 angstrom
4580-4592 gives -0.3 angstrom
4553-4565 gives -1.4 angstrom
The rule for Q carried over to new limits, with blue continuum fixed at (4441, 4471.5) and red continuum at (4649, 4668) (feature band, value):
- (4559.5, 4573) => -2.26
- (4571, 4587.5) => -1.08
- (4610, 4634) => -2.24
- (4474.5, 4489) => -1.73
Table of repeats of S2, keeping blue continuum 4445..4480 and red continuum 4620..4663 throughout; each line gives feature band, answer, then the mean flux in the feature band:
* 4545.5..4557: 0.17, 36.8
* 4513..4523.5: -0.68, 37.1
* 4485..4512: -2.59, 36.5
